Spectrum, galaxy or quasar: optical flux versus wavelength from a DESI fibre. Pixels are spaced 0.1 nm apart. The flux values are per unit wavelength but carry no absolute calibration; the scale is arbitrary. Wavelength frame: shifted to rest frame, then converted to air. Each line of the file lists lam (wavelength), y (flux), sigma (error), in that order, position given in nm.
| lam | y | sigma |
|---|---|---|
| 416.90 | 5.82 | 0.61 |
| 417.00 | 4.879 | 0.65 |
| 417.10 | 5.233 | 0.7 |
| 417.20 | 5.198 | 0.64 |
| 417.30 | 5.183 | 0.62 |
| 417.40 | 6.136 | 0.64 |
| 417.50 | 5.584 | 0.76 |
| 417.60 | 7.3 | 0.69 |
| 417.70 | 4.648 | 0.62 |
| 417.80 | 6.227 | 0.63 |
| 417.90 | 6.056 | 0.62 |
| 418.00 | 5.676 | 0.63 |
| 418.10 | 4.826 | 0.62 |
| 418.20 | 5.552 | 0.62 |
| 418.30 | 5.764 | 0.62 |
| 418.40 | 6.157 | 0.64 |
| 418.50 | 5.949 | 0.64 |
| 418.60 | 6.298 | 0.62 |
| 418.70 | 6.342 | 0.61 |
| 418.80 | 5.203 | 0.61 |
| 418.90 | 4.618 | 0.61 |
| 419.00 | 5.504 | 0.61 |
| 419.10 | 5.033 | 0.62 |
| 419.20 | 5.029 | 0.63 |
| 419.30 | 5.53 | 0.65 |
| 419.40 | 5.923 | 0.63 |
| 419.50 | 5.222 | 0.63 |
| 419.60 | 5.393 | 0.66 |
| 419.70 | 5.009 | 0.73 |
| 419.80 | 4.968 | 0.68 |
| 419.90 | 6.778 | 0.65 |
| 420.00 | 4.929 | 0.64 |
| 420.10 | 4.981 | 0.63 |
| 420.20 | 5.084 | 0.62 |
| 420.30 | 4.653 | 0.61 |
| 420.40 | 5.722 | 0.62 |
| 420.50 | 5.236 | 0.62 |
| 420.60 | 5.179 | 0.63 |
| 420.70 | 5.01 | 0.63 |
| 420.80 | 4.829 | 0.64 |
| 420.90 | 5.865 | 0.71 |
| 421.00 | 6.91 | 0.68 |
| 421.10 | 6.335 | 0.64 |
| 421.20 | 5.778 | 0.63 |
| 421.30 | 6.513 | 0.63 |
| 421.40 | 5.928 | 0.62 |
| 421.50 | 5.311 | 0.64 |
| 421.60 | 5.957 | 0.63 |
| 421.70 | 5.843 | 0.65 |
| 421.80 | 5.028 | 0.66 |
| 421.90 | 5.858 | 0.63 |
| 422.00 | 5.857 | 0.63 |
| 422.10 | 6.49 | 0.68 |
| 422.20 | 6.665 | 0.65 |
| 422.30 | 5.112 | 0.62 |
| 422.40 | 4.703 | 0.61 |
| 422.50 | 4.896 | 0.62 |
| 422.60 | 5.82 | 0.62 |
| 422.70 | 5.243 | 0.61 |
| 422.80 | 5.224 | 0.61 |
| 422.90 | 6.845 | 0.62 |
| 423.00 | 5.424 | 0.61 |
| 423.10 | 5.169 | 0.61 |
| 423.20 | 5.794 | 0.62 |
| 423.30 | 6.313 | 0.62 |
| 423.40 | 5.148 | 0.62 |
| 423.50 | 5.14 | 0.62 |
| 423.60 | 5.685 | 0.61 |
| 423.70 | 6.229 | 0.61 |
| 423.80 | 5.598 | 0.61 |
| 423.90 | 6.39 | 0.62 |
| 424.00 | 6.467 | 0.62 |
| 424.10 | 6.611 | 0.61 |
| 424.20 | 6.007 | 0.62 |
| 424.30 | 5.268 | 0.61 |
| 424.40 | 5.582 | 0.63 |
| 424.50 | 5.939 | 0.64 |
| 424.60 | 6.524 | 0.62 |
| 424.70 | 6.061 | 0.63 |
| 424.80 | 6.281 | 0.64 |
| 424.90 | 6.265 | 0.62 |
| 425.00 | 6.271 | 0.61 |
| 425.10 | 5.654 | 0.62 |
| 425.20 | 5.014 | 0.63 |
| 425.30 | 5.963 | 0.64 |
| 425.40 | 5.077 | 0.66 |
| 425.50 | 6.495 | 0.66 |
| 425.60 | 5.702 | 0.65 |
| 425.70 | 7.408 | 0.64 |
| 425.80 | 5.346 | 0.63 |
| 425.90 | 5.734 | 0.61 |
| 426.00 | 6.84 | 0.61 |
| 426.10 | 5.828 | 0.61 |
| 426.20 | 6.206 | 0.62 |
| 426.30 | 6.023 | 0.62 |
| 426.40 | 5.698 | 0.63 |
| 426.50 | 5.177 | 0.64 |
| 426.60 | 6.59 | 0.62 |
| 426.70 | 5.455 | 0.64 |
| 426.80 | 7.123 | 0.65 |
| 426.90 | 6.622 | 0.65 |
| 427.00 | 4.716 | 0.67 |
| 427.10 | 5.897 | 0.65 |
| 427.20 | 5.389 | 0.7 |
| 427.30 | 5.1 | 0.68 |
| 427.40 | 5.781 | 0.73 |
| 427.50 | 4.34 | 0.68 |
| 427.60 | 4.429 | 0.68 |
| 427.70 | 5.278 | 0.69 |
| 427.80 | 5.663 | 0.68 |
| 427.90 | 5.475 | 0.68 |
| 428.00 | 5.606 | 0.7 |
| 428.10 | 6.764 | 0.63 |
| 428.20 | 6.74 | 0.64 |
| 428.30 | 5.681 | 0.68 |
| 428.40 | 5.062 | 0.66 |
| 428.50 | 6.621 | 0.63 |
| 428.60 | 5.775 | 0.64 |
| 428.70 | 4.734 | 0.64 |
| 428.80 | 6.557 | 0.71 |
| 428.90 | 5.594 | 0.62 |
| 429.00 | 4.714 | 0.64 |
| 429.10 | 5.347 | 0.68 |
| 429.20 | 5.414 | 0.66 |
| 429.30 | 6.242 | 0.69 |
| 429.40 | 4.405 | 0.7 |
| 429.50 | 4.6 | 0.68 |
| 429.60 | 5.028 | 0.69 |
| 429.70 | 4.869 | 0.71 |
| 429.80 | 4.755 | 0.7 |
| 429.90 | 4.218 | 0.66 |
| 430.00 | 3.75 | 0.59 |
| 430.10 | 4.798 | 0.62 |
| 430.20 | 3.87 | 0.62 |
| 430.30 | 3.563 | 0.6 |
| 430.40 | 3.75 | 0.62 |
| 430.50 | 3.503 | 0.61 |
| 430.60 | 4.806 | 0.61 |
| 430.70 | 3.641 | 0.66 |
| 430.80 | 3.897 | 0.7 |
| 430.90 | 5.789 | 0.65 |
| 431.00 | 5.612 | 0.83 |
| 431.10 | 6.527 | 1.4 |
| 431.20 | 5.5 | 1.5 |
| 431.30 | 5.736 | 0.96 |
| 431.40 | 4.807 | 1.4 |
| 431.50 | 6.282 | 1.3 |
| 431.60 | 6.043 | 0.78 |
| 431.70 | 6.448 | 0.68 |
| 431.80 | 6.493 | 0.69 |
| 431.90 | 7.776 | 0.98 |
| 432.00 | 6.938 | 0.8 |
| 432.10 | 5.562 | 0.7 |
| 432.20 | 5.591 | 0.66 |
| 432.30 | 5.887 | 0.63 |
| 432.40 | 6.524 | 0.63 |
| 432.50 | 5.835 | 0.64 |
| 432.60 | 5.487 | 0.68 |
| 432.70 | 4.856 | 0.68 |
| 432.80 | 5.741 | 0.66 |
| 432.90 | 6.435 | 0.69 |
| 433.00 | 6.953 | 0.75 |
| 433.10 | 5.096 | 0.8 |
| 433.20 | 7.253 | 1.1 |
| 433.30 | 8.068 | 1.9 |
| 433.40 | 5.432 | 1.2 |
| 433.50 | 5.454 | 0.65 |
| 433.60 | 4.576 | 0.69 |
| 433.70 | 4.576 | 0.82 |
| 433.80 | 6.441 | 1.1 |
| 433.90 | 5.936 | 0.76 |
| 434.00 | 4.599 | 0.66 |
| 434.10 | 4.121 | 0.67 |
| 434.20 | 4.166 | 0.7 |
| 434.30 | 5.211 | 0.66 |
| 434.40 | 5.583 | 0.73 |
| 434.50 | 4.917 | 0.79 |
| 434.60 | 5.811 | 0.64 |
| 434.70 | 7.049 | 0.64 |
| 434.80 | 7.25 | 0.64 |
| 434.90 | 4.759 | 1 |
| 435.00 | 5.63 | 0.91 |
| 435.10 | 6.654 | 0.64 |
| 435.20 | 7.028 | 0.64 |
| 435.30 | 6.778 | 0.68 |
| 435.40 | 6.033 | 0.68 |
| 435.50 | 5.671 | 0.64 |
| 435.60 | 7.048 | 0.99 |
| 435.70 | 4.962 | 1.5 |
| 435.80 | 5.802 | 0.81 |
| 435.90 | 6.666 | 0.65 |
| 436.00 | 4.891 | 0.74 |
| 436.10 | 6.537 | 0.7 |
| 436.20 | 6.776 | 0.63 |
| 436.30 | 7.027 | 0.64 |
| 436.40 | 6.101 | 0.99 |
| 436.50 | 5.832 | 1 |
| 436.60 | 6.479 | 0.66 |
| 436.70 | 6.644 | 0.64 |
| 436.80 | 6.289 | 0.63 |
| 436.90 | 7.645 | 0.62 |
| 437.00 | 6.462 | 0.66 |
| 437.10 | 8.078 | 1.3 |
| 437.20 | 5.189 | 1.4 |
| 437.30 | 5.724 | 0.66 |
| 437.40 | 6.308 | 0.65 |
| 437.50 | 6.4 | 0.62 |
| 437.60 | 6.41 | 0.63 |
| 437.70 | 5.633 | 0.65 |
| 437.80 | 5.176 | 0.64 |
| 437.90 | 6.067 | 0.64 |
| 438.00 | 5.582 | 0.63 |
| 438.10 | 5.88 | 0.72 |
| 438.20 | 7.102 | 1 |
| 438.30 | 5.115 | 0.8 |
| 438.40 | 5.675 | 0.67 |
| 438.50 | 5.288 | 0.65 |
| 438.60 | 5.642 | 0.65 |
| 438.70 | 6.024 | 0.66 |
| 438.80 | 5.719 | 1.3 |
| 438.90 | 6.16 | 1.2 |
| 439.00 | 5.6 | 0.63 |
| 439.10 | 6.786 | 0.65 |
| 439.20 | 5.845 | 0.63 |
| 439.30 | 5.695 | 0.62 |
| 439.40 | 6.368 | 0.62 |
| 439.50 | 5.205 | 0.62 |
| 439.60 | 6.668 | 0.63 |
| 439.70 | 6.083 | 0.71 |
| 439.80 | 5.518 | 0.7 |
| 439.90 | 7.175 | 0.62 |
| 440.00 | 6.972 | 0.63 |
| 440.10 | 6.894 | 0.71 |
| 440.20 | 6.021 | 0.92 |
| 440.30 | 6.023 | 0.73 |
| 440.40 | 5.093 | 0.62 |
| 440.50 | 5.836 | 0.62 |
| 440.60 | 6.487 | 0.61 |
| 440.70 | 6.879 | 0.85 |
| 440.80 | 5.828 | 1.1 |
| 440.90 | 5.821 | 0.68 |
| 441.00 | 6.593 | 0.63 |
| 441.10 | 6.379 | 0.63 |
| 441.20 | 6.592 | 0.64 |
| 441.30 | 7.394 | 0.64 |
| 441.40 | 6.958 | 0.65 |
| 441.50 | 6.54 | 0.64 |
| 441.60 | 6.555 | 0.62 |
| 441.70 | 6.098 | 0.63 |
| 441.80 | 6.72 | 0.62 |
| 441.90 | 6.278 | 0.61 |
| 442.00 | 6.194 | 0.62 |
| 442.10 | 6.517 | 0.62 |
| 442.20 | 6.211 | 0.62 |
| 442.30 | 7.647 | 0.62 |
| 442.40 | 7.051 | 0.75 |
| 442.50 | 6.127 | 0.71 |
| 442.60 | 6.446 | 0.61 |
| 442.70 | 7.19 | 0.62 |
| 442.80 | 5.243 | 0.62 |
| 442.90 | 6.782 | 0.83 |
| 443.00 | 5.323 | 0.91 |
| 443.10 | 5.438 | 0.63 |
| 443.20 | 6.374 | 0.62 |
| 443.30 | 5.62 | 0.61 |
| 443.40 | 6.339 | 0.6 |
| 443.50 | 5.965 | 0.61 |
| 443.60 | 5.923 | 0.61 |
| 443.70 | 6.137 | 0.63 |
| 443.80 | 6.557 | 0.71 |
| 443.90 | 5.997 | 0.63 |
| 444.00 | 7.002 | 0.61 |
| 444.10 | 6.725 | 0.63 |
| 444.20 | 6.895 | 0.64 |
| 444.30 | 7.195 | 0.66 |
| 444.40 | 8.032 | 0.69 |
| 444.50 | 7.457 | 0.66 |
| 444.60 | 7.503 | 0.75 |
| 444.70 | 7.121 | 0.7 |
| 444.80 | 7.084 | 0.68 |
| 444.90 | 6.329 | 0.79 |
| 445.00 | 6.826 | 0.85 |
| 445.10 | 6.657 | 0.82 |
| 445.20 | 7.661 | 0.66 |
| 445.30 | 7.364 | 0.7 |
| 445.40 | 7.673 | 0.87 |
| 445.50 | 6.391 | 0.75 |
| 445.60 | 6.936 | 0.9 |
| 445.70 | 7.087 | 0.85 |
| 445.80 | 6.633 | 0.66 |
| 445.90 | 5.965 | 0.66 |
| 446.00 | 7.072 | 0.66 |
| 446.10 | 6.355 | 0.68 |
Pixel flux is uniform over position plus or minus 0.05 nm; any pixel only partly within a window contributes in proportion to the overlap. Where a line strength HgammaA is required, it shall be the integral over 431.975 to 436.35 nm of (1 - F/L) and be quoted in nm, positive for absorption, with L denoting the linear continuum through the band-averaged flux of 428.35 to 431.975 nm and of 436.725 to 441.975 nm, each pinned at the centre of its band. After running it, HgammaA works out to -0.20 nm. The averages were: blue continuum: 5.19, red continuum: 6.2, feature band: 5.89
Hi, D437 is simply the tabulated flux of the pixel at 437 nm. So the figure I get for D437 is 6.462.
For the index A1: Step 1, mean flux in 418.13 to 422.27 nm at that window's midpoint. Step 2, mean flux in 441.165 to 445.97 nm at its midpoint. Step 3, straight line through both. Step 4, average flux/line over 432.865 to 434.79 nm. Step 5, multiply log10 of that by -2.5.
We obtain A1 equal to 0.09 mag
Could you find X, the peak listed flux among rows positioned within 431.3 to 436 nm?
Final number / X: 8.068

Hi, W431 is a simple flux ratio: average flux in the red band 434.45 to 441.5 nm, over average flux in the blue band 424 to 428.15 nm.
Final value 1.06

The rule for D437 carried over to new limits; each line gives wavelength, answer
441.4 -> 6.958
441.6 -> 6.555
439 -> 5.6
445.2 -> 7.661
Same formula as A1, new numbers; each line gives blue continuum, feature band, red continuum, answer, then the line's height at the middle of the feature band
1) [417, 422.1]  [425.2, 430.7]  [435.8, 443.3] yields 0.09 mag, 5.86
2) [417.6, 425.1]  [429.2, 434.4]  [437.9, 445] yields 0.13 mag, 6.02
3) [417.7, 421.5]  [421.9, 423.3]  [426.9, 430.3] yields -0.04 mag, 5.45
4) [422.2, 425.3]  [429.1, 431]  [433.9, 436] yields 0.26 mag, 5.77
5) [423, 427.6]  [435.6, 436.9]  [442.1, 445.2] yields 0.01 mag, 6.29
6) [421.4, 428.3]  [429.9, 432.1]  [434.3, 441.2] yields 0.15 mag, 5.96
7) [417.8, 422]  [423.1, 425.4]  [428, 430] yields -0.08 mag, 5.48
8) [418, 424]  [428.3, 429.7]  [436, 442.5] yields 0.10 mag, 5.89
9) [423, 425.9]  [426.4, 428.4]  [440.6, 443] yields 0.06 mag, 6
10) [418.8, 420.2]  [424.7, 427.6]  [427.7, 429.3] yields -0.04 mag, 5.61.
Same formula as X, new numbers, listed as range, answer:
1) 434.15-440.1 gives 8.078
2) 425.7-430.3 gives 7.408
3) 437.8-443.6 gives 7.647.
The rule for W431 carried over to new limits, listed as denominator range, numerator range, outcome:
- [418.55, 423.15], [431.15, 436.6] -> 1.07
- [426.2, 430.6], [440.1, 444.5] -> 1.22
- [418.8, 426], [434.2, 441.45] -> 1.08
